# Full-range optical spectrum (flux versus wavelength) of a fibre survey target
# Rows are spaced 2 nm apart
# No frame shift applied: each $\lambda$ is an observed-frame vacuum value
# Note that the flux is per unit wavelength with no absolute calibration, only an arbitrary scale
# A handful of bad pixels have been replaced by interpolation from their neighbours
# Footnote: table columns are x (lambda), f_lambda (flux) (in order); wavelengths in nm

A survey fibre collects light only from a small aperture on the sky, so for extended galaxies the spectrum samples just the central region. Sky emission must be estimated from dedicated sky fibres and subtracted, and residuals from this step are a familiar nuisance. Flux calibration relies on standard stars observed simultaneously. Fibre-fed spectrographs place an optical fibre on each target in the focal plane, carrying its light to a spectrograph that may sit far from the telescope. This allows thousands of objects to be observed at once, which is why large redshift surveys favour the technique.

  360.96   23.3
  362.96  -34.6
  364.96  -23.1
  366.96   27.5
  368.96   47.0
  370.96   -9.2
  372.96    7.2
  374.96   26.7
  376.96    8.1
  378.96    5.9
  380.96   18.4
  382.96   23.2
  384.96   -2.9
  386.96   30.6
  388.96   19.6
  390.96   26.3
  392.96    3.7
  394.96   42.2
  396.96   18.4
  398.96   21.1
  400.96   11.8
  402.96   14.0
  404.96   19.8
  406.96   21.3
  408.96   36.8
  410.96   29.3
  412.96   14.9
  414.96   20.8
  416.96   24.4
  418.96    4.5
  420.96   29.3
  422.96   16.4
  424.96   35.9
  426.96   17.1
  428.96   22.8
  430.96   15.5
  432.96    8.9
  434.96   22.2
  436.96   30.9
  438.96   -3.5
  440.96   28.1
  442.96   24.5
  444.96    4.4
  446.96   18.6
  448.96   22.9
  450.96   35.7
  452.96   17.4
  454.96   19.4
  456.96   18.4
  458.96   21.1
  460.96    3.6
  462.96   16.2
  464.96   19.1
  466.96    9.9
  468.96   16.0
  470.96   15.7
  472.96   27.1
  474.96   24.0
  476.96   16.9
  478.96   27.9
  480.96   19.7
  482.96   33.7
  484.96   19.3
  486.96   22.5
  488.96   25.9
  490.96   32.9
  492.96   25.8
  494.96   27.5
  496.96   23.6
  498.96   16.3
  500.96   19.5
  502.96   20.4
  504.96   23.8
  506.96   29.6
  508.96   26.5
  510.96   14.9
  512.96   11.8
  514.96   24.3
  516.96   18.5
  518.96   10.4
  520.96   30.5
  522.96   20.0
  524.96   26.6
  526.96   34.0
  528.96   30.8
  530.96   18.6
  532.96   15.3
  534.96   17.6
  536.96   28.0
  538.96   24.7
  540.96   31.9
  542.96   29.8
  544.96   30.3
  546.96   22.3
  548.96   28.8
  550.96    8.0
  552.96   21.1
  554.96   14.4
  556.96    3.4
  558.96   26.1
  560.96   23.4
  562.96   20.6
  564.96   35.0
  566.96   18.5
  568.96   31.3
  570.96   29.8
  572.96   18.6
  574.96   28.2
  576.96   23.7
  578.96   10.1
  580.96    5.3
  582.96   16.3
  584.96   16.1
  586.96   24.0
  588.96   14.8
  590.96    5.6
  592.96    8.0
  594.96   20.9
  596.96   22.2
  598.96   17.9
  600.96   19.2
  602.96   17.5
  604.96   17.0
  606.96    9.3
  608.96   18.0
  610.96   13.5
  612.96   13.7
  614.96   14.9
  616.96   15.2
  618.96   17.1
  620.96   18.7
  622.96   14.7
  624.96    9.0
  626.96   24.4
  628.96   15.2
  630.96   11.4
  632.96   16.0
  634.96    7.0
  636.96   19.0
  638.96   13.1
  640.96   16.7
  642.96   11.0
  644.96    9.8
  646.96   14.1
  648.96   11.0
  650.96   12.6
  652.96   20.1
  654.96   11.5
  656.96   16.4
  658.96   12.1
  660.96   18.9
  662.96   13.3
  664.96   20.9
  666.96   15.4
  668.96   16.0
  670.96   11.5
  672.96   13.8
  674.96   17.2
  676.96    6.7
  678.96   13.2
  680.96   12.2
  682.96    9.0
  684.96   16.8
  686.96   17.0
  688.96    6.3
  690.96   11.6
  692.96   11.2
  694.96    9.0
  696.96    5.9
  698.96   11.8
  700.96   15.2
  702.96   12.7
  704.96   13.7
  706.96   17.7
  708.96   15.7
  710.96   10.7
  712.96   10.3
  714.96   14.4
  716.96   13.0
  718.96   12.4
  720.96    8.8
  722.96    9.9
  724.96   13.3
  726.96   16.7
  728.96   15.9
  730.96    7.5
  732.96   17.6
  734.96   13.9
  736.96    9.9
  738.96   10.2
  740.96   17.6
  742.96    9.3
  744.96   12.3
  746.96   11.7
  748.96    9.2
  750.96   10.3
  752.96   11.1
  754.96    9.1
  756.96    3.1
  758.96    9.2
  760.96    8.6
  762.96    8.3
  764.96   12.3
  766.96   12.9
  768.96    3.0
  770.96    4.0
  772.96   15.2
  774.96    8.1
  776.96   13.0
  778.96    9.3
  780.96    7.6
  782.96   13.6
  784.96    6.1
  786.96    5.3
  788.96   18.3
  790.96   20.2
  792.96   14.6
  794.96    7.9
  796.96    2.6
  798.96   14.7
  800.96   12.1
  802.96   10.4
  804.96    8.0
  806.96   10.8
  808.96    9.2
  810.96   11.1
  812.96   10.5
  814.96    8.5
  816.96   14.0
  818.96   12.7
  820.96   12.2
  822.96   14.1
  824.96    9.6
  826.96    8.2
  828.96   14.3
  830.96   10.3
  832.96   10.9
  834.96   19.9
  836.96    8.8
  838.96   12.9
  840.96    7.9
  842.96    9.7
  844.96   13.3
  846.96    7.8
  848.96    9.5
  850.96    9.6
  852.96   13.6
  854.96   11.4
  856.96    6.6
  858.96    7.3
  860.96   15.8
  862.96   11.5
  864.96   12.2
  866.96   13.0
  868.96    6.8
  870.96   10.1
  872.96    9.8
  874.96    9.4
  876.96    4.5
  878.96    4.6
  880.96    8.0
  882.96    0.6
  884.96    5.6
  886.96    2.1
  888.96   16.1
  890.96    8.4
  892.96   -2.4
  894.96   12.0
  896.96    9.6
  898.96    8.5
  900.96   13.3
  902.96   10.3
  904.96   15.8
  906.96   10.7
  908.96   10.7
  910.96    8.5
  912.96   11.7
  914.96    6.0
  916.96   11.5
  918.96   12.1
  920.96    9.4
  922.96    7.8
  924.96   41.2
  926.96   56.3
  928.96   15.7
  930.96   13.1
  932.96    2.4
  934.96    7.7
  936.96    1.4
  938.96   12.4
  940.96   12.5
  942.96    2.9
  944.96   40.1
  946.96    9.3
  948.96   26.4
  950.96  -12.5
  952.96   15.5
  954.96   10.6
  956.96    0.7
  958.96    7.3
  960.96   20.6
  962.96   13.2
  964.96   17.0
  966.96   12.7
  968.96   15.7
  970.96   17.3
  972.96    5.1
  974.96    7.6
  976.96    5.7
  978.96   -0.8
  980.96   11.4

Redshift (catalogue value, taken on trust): 1.484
